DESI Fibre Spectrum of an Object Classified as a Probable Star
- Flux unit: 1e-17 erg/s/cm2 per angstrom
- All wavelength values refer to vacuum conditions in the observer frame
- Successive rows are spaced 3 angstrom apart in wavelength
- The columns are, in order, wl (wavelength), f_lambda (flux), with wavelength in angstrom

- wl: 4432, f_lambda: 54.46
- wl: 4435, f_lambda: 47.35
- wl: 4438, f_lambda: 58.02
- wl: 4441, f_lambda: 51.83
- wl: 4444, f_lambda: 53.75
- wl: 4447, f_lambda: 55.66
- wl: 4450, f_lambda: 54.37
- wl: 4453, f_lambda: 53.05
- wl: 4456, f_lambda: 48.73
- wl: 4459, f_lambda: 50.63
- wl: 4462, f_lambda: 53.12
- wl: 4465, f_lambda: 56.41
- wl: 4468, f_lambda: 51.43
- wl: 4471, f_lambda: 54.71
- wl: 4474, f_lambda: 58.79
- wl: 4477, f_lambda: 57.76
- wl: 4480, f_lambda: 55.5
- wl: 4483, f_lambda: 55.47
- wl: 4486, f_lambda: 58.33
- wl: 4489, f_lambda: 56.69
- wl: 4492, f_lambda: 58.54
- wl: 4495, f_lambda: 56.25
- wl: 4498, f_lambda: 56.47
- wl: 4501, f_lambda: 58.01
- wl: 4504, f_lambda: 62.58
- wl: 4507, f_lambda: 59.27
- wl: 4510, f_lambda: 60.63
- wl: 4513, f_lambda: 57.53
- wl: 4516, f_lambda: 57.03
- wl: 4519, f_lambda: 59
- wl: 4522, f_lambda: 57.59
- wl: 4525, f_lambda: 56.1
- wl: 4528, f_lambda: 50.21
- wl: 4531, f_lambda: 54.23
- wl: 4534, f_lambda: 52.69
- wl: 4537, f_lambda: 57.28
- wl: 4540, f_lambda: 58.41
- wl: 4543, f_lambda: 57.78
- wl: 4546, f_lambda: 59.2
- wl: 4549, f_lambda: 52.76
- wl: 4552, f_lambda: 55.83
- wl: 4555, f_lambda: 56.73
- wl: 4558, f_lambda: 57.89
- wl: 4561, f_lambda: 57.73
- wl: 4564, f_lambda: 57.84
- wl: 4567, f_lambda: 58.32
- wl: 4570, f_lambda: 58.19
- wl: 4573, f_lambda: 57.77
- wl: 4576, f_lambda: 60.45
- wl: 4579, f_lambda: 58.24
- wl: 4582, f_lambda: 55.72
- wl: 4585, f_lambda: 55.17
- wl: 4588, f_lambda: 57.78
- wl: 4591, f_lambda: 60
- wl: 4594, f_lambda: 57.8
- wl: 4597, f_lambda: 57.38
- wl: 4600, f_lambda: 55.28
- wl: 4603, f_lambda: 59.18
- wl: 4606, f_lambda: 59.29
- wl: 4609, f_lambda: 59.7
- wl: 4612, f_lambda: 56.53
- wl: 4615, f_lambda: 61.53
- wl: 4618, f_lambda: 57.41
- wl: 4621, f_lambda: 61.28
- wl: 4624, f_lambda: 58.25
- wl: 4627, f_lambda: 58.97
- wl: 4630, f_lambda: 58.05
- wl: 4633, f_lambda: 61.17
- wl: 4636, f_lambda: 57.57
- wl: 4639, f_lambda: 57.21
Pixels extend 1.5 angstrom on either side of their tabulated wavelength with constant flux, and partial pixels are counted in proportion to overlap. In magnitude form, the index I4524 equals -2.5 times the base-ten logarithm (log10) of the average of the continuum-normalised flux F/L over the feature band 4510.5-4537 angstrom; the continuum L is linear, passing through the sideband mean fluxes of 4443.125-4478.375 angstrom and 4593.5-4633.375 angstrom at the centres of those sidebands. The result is 0.00 mag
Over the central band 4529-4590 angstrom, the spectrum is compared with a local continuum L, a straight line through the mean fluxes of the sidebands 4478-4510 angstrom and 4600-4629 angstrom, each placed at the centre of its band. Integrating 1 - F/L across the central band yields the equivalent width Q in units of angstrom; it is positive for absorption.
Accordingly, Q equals 1.5 angstrom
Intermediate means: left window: 57.8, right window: 58.9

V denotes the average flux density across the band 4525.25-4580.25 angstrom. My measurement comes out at 56.7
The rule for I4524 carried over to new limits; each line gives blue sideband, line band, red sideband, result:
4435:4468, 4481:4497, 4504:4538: -0.04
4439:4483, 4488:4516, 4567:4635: -0.06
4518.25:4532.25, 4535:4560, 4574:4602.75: -0.02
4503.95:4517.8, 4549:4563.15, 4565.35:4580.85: 0.04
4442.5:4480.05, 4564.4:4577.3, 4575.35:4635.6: -0.02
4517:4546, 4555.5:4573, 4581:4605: -0.02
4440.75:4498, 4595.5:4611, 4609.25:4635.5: 0.01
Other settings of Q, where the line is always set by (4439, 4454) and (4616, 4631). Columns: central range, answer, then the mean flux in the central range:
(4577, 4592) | 0.11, 57.4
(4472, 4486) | -0.55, 57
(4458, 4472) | 0.29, 53.3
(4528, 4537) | 0.44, 53.6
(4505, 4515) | -0.63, 59.2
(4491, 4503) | -0.47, 57.5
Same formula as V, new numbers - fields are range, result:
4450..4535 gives 55.9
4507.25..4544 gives 56.6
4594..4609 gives 58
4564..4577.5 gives 58.6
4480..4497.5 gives 56.9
